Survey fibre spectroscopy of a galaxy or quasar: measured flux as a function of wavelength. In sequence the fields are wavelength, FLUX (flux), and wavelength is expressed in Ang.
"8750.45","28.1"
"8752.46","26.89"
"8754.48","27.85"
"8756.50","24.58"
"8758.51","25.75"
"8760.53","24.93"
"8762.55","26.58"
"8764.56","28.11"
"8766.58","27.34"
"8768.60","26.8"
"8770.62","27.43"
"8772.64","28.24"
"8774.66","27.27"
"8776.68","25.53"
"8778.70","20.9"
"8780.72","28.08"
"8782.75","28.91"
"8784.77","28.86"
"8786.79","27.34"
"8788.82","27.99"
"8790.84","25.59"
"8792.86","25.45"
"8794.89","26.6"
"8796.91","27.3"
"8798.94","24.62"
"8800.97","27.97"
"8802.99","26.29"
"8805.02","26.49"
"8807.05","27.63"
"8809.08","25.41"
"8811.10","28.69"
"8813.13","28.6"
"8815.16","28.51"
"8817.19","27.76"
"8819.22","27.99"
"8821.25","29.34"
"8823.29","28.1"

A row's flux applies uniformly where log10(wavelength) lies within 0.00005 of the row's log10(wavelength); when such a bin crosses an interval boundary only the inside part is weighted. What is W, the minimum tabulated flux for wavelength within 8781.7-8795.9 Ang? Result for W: 25.45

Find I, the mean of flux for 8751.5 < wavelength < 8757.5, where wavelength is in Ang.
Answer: 26.4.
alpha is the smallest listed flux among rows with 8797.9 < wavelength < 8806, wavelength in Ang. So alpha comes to 24.62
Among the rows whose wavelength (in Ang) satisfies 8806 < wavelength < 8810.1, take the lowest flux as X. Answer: 25.41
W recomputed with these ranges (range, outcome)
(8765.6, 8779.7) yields 20.9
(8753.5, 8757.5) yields 24.58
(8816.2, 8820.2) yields 27.76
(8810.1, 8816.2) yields 28.51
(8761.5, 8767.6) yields 26.58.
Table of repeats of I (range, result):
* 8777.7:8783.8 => 26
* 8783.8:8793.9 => 27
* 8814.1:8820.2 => 28.1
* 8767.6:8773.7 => 27.5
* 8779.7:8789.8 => 28.2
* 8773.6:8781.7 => 25.5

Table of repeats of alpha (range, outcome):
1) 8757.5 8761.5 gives 24.93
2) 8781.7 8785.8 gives 28.86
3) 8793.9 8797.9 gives 26.6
